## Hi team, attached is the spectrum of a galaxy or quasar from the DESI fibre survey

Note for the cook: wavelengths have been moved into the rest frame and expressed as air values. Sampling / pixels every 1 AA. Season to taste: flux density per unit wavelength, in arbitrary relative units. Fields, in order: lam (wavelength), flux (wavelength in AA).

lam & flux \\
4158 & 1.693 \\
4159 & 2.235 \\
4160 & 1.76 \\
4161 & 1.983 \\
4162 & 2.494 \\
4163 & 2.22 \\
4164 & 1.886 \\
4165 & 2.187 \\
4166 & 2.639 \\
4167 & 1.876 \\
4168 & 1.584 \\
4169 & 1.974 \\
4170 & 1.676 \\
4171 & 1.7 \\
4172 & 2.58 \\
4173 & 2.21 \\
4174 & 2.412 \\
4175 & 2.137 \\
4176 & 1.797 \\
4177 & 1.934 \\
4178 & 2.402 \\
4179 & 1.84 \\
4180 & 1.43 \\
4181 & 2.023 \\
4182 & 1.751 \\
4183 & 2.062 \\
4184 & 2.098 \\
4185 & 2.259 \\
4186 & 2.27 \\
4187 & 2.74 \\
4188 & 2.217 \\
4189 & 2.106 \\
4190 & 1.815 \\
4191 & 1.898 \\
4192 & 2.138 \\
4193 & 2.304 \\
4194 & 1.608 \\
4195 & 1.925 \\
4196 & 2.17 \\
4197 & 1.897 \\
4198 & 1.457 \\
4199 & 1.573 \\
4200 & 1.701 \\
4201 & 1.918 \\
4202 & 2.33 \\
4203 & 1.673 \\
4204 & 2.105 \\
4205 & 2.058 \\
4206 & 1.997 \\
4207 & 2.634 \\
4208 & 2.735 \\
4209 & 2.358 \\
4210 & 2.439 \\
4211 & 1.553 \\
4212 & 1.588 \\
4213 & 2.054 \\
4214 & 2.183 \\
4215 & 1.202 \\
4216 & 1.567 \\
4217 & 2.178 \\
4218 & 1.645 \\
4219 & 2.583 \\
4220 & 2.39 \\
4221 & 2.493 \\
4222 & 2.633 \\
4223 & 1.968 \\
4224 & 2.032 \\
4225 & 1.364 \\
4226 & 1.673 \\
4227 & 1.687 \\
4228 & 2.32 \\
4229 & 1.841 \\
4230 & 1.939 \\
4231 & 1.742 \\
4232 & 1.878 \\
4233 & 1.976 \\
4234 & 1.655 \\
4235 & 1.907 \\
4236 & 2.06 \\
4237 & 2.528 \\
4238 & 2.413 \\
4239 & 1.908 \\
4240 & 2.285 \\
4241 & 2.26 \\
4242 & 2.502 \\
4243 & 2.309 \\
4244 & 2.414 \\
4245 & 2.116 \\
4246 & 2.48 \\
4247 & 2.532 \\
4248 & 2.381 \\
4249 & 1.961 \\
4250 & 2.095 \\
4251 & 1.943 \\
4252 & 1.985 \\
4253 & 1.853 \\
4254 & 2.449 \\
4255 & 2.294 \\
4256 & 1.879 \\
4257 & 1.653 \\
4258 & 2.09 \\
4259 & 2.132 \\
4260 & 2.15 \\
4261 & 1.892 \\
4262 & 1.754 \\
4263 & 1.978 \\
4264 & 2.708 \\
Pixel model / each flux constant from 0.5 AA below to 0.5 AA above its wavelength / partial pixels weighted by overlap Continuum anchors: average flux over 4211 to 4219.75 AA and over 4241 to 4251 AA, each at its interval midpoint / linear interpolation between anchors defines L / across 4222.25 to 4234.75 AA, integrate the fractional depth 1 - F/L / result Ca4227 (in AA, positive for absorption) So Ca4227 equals 1.2 AA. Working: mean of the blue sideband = 1.87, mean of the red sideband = 2.29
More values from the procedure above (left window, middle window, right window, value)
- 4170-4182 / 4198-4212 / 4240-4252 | 0.5 AA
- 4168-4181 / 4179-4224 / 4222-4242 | -0.9 AA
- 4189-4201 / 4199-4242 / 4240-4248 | 1.8 AA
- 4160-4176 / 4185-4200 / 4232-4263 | 0.6 AA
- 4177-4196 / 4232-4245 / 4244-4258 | -0.3 AA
